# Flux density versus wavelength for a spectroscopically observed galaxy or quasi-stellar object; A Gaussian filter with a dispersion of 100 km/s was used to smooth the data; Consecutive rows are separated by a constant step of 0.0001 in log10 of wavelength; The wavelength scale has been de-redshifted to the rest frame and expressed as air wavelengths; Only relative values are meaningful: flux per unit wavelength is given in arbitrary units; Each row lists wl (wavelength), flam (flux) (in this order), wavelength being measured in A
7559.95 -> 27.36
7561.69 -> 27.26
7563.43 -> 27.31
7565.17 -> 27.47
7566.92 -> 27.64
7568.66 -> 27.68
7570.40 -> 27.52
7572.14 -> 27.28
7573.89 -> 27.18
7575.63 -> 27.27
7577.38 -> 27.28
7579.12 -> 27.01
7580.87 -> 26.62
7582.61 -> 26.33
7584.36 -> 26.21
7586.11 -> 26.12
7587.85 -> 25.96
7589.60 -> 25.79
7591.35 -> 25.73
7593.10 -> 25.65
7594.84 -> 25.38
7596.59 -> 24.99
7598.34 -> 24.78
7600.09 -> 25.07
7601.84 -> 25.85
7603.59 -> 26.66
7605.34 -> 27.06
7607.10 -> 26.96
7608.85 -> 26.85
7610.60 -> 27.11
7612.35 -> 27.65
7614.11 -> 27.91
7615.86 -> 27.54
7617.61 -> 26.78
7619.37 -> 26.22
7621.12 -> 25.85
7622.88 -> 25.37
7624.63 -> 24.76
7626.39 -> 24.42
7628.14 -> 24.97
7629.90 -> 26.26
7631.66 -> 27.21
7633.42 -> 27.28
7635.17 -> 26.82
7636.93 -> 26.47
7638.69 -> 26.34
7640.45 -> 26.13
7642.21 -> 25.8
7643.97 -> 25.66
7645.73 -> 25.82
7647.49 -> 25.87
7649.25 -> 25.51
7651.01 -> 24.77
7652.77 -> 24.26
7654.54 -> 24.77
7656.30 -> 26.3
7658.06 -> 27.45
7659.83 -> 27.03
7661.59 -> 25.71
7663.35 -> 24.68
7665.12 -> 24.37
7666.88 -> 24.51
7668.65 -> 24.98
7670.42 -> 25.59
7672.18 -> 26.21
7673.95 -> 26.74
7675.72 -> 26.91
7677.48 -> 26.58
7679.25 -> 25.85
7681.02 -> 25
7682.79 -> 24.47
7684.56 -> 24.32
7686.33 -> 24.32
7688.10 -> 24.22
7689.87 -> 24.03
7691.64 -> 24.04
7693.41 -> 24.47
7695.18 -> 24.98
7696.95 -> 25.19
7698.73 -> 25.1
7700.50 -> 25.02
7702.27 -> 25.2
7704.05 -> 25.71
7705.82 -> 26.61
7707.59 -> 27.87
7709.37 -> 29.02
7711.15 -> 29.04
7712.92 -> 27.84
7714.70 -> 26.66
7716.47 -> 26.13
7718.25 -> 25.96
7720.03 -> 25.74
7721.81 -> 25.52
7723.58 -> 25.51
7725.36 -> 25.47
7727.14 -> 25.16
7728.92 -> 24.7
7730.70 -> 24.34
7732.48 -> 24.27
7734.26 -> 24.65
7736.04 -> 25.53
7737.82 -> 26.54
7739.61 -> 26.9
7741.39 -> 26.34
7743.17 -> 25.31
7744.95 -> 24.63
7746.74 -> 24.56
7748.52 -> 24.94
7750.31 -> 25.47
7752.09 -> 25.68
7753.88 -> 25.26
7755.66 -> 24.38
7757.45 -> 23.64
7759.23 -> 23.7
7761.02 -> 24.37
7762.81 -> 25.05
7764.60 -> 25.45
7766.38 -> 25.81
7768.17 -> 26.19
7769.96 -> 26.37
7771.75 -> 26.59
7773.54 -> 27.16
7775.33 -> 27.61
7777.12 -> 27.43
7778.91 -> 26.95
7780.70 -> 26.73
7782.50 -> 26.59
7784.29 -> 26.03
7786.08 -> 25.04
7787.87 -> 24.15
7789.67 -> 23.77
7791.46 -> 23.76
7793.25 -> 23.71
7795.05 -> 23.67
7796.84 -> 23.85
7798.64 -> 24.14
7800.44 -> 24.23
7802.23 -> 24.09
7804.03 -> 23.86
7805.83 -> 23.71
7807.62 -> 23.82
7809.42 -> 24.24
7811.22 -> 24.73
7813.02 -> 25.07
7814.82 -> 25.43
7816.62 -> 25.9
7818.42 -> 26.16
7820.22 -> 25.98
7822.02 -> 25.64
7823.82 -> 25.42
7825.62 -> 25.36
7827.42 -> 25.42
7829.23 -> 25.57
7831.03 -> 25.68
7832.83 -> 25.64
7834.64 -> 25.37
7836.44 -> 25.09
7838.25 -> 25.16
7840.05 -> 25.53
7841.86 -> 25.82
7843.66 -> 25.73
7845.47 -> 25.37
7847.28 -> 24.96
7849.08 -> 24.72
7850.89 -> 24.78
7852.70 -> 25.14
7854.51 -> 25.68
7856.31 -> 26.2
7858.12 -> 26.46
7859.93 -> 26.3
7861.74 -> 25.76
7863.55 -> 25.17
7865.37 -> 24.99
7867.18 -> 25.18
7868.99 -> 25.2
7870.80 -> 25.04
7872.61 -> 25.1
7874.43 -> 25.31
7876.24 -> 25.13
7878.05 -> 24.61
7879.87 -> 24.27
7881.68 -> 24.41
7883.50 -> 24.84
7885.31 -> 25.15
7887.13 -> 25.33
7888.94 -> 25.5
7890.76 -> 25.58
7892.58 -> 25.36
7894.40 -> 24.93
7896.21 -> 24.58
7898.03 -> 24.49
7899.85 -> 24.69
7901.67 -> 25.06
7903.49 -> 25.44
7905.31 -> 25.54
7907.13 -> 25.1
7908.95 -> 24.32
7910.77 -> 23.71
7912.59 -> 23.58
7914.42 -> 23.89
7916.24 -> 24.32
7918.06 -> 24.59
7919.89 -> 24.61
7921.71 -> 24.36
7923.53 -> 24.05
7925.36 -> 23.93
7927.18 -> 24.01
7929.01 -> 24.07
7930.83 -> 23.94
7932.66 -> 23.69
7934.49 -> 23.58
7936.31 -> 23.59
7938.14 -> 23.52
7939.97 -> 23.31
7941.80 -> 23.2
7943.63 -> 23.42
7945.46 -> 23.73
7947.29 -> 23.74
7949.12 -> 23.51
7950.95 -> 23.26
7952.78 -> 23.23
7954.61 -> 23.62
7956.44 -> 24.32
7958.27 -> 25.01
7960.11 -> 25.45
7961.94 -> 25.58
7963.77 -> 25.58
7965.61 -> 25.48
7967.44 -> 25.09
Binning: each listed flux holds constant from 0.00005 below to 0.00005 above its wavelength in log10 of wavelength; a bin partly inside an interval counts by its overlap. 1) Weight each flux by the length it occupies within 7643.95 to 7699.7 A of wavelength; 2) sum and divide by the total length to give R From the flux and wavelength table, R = 25.3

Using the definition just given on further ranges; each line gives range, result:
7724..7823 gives 25.2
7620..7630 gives 25.2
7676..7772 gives 25.5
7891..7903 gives 24.9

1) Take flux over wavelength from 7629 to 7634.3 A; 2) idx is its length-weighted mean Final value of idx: 26.9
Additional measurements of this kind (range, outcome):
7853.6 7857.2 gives 26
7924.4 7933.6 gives 23.9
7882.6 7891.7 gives 25.3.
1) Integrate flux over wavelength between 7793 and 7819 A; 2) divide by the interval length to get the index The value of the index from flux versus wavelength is 24.4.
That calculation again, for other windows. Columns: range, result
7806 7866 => 25.4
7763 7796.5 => 25.7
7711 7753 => 25.6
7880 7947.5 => 24.4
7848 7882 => 25.3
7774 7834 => 25.1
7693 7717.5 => 26.4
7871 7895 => 25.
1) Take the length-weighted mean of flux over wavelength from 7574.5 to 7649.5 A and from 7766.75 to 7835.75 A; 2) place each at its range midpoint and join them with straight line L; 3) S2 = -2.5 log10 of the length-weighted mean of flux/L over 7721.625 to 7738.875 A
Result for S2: 0.02 mag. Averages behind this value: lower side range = 26.2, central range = 25.2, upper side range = 25.3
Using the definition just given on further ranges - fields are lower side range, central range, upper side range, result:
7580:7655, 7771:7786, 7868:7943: -0.07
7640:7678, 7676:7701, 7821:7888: 0.03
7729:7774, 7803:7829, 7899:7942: -0.01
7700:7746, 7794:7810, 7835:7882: 0.07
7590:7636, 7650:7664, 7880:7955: 0.01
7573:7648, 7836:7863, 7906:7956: -0.05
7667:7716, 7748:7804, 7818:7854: 0.02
